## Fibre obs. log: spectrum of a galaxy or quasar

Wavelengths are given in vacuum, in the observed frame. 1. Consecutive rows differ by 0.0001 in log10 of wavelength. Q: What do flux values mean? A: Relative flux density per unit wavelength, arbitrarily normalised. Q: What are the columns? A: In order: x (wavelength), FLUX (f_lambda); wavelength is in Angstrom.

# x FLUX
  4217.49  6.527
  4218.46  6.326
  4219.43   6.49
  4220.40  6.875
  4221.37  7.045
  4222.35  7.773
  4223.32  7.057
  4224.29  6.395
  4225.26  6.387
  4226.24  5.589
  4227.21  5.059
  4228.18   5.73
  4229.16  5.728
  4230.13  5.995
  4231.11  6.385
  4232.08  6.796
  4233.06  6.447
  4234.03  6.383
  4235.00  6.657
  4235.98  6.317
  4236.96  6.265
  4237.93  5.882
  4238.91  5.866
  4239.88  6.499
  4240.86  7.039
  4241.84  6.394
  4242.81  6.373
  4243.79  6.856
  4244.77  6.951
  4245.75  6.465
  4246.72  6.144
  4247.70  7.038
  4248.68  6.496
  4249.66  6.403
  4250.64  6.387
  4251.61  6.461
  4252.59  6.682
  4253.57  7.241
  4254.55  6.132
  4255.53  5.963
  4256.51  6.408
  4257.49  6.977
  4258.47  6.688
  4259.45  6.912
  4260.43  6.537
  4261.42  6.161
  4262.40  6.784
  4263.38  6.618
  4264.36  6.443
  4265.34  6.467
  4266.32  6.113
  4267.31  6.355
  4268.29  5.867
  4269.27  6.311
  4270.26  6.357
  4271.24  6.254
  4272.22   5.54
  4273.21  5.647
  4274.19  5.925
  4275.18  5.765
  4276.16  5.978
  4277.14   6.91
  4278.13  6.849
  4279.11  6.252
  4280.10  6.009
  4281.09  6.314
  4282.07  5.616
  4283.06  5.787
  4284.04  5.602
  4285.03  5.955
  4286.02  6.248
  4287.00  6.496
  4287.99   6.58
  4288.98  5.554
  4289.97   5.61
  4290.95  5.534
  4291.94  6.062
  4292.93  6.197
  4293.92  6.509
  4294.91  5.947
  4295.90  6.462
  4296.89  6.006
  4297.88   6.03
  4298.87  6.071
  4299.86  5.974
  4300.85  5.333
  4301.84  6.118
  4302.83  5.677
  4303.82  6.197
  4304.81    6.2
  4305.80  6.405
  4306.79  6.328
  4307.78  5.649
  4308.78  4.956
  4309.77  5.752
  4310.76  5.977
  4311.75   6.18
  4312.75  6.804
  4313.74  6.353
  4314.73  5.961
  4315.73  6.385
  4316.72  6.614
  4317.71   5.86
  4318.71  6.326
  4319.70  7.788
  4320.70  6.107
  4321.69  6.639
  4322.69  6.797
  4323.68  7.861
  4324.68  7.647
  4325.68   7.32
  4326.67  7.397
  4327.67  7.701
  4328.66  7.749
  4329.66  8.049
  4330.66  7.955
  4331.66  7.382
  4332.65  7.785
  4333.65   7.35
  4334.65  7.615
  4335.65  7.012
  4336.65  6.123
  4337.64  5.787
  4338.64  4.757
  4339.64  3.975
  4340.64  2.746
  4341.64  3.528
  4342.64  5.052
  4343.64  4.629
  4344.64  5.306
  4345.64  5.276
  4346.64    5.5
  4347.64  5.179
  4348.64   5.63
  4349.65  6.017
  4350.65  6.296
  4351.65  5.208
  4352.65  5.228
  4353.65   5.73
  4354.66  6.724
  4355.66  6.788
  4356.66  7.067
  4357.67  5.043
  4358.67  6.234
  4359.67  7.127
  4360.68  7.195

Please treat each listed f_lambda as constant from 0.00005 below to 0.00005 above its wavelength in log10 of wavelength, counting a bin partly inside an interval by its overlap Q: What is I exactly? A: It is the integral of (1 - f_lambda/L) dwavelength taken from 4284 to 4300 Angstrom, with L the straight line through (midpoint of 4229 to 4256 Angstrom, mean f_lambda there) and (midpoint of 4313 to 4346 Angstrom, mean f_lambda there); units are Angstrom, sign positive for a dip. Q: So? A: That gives 0.9 Angstrom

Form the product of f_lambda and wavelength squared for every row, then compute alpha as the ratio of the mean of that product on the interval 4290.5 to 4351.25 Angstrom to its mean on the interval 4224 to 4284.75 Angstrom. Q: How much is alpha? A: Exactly 1.0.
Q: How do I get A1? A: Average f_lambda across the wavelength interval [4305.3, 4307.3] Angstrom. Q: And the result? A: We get 6.38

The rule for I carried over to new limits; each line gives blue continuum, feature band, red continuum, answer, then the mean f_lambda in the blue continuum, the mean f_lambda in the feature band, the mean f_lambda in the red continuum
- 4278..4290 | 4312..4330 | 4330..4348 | -3.39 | 6.06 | 6.94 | 5.74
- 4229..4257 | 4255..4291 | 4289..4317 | 0.20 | 6.45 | 6.21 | 6.03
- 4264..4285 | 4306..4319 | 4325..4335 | 1.93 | 6.11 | 6.09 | 7.63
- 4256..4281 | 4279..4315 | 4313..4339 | 3.33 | 6.32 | 6.02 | 6.95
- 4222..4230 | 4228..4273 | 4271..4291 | -2.16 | 6.18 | 6.41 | 6.03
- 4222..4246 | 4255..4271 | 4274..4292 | -0.64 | 6.36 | 6.43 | 6.06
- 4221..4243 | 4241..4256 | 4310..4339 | -0.25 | 6.35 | 6.55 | 6.87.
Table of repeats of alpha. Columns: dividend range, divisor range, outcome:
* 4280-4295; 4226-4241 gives 1.00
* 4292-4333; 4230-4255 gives 1.04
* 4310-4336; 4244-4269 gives 1.11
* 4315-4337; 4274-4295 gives 1.20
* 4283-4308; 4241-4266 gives 0.94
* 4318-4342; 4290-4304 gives 1.13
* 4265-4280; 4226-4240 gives 1.03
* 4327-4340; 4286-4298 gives 1.15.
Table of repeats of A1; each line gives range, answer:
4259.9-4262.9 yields 6.49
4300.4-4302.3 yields 5.73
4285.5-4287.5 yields 6.37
